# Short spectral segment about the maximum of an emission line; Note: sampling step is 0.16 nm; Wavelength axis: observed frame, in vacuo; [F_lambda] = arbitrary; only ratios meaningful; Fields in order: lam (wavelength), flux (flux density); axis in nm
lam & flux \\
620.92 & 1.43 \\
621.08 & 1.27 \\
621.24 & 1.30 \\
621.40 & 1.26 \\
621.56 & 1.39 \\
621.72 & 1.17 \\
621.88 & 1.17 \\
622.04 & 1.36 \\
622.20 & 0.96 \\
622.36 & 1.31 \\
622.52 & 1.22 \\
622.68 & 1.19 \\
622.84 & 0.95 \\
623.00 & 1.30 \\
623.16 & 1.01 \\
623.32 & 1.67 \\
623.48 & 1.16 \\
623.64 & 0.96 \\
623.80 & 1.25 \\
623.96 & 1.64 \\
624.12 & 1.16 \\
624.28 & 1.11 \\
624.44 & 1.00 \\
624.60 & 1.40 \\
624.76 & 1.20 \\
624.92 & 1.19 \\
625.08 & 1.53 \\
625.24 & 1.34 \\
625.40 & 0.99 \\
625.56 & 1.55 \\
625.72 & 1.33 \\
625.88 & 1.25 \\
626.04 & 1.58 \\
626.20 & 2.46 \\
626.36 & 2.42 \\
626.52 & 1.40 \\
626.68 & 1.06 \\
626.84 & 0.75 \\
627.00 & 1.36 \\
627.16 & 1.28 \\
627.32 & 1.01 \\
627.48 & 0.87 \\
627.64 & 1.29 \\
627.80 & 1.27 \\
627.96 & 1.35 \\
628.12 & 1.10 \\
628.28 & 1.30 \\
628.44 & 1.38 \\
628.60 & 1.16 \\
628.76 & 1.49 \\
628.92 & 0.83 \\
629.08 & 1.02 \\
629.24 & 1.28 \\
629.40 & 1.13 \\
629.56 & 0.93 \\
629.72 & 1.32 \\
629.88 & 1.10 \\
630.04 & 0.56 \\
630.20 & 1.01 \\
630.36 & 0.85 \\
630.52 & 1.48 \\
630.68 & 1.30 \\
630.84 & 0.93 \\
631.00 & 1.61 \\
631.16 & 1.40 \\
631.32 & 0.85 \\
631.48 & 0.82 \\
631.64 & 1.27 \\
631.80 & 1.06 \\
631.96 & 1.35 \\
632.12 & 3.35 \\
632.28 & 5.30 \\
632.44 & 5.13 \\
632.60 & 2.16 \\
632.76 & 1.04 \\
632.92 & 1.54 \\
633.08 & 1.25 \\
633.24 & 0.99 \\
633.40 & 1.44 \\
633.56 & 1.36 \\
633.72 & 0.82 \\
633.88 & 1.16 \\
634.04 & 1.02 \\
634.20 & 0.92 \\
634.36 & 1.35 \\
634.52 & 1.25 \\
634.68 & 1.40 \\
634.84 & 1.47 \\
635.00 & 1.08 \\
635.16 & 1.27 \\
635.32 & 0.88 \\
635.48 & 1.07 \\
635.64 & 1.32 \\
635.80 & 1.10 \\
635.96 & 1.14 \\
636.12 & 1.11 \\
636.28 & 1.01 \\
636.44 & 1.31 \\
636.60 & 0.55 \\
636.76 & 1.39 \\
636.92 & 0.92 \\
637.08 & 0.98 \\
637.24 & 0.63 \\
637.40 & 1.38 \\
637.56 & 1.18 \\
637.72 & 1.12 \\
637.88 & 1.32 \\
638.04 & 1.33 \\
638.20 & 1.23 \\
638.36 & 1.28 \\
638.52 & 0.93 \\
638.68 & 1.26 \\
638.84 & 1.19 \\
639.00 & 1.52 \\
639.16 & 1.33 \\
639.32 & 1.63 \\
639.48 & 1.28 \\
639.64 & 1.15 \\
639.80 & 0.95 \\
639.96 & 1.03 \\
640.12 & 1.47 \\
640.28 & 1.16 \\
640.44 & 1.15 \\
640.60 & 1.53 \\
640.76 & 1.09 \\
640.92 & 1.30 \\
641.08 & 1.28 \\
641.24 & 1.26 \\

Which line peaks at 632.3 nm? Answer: [O III] 5007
